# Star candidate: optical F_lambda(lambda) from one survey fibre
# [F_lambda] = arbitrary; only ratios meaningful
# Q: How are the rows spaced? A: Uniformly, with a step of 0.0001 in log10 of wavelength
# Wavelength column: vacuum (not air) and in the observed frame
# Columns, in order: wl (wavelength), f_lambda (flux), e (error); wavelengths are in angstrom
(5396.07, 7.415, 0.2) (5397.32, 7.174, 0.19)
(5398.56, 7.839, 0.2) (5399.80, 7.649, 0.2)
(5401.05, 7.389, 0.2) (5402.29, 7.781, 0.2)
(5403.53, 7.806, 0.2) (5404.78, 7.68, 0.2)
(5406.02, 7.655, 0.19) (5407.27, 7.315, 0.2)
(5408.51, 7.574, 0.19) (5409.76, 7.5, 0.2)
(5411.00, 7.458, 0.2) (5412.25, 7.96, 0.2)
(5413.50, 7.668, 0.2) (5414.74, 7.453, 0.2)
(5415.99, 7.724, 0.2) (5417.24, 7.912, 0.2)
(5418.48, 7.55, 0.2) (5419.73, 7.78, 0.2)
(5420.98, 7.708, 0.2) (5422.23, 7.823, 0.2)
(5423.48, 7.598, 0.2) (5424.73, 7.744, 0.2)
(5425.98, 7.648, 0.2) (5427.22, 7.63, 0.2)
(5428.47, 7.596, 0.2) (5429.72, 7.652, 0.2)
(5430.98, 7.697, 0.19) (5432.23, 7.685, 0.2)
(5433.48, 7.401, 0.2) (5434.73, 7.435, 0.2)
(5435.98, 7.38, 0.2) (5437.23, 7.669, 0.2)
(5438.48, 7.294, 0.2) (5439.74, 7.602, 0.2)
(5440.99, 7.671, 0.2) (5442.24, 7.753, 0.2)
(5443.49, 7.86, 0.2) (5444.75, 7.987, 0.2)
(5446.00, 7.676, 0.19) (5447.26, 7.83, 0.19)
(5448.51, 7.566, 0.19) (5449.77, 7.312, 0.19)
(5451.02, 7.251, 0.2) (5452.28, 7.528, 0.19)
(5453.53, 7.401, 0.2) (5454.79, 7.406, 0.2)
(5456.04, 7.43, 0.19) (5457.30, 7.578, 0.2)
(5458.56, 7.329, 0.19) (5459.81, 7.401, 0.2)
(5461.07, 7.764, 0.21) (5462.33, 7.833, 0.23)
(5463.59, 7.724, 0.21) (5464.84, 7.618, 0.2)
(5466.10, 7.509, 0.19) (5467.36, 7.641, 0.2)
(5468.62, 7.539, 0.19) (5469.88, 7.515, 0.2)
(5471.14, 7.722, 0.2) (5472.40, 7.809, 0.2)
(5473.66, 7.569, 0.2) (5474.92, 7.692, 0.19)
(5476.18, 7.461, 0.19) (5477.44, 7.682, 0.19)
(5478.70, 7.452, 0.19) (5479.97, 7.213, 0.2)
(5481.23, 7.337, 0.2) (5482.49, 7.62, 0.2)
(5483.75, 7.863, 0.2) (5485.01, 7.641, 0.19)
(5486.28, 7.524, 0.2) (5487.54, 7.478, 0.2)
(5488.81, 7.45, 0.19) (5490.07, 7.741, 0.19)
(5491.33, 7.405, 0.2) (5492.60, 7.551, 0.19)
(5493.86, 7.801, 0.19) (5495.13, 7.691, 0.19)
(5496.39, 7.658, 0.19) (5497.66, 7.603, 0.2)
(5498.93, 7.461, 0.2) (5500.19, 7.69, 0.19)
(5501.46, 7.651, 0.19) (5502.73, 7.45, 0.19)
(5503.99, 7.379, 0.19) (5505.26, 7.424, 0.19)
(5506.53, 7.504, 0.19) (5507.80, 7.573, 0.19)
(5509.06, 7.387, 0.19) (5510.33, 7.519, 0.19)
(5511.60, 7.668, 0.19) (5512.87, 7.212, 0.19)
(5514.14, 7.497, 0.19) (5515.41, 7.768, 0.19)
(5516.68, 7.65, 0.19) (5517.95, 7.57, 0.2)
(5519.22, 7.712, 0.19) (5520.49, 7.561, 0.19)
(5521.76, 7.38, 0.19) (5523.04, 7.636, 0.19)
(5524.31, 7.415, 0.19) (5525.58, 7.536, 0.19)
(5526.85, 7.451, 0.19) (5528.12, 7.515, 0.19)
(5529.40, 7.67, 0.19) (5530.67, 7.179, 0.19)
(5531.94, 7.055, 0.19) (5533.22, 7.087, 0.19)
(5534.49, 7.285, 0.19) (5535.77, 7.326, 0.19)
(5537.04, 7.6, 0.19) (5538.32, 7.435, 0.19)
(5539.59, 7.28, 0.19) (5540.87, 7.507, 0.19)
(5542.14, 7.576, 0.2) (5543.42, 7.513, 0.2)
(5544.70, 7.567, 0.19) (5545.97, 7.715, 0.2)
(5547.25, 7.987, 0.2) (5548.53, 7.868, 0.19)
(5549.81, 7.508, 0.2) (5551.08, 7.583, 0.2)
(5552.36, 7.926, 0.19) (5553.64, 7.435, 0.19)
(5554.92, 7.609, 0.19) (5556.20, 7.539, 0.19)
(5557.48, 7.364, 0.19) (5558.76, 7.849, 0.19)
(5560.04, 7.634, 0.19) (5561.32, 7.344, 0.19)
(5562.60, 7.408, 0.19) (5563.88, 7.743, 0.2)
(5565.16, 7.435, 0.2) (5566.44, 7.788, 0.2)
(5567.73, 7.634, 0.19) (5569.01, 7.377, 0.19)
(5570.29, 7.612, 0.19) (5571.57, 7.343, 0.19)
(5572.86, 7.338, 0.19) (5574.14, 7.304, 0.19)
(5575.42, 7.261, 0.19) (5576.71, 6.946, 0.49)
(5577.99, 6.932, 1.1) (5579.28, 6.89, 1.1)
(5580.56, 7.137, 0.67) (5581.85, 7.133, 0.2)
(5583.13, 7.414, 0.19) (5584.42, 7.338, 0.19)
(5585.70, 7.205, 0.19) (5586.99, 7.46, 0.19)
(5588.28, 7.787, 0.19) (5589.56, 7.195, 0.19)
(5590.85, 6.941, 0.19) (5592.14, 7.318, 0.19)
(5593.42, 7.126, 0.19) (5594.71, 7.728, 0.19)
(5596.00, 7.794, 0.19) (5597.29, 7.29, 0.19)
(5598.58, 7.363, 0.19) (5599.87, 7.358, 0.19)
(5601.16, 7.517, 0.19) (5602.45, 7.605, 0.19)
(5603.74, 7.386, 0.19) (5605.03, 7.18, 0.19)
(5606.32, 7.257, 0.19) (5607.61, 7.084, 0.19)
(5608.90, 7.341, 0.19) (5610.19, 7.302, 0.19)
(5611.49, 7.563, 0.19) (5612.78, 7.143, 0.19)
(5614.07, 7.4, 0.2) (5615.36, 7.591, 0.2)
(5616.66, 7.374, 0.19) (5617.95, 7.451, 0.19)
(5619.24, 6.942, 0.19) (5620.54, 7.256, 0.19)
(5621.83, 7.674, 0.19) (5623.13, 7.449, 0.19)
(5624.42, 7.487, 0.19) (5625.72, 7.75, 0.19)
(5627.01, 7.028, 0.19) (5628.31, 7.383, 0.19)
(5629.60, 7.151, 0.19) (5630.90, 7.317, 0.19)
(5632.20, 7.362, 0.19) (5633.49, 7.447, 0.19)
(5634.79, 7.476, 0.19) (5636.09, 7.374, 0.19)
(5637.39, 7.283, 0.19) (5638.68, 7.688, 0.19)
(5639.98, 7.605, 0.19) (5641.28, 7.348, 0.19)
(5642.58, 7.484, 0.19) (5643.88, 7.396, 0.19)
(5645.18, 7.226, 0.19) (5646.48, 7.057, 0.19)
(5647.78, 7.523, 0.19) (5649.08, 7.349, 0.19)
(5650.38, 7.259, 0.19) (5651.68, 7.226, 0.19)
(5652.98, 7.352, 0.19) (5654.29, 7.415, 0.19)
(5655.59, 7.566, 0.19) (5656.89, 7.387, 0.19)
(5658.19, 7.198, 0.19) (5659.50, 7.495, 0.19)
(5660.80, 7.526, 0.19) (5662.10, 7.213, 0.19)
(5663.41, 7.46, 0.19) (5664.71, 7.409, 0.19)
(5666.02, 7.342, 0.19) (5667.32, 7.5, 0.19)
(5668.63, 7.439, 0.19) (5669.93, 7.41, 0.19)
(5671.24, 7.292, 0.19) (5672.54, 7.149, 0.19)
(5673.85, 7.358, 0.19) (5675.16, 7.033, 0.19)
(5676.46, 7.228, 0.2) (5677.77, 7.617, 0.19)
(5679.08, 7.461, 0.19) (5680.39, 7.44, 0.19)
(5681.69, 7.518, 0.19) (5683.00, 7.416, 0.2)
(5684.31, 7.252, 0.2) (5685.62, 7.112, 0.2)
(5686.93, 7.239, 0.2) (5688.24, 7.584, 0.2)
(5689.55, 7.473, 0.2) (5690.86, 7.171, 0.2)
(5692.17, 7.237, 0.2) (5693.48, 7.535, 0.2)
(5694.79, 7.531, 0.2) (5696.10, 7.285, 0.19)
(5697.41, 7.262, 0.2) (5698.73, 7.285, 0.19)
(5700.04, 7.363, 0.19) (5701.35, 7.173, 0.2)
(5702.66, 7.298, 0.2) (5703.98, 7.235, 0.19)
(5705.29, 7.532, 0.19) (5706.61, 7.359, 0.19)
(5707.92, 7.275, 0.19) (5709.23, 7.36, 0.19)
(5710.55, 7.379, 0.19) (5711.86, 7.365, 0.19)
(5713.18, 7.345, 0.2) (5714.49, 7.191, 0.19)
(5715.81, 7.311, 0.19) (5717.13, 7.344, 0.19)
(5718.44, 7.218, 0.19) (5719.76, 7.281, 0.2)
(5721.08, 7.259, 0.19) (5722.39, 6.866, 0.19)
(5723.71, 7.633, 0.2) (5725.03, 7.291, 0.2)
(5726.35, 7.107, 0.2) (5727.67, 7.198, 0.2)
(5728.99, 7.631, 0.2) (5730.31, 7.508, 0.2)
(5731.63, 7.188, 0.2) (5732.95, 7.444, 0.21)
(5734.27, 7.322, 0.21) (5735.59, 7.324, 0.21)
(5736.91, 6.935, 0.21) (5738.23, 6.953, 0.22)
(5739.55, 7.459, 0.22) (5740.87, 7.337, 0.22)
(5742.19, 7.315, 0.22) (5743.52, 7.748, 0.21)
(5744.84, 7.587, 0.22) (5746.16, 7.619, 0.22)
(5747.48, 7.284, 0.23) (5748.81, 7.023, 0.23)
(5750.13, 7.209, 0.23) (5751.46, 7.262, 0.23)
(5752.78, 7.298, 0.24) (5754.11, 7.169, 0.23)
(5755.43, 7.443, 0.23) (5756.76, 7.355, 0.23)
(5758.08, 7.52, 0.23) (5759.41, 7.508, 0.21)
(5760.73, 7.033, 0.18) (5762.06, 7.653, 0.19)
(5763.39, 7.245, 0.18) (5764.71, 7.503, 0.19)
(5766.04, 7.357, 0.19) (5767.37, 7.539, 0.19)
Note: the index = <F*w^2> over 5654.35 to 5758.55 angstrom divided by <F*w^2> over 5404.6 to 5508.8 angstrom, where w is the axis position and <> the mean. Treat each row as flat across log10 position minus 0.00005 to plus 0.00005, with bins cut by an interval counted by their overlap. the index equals 1.1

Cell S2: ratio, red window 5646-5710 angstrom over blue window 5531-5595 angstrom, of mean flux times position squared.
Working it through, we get 1.03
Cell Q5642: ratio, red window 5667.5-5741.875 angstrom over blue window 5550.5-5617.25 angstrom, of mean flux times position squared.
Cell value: 1.03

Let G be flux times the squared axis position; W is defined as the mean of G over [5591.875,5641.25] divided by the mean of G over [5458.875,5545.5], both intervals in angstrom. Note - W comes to 1.0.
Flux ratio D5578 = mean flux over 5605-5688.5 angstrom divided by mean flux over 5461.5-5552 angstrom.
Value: 0.98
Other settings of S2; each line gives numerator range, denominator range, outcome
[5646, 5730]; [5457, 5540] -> 1.04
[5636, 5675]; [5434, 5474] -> 1.05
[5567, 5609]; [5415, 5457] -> 1.02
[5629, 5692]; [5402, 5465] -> 1.05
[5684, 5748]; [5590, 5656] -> 1.03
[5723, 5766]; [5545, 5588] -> 1.05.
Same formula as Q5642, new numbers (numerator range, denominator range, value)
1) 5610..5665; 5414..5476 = 1.04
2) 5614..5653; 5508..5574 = 1.01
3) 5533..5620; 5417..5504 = 1.02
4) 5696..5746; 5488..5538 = 1.05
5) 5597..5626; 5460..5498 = 1.02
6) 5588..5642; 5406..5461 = 1.04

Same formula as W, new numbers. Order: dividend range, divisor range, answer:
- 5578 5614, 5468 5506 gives 1.01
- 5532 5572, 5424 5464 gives 1.03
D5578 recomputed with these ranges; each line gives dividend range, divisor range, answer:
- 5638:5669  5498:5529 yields 0.98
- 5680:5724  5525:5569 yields 0.97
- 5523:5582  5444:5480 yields 0.98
